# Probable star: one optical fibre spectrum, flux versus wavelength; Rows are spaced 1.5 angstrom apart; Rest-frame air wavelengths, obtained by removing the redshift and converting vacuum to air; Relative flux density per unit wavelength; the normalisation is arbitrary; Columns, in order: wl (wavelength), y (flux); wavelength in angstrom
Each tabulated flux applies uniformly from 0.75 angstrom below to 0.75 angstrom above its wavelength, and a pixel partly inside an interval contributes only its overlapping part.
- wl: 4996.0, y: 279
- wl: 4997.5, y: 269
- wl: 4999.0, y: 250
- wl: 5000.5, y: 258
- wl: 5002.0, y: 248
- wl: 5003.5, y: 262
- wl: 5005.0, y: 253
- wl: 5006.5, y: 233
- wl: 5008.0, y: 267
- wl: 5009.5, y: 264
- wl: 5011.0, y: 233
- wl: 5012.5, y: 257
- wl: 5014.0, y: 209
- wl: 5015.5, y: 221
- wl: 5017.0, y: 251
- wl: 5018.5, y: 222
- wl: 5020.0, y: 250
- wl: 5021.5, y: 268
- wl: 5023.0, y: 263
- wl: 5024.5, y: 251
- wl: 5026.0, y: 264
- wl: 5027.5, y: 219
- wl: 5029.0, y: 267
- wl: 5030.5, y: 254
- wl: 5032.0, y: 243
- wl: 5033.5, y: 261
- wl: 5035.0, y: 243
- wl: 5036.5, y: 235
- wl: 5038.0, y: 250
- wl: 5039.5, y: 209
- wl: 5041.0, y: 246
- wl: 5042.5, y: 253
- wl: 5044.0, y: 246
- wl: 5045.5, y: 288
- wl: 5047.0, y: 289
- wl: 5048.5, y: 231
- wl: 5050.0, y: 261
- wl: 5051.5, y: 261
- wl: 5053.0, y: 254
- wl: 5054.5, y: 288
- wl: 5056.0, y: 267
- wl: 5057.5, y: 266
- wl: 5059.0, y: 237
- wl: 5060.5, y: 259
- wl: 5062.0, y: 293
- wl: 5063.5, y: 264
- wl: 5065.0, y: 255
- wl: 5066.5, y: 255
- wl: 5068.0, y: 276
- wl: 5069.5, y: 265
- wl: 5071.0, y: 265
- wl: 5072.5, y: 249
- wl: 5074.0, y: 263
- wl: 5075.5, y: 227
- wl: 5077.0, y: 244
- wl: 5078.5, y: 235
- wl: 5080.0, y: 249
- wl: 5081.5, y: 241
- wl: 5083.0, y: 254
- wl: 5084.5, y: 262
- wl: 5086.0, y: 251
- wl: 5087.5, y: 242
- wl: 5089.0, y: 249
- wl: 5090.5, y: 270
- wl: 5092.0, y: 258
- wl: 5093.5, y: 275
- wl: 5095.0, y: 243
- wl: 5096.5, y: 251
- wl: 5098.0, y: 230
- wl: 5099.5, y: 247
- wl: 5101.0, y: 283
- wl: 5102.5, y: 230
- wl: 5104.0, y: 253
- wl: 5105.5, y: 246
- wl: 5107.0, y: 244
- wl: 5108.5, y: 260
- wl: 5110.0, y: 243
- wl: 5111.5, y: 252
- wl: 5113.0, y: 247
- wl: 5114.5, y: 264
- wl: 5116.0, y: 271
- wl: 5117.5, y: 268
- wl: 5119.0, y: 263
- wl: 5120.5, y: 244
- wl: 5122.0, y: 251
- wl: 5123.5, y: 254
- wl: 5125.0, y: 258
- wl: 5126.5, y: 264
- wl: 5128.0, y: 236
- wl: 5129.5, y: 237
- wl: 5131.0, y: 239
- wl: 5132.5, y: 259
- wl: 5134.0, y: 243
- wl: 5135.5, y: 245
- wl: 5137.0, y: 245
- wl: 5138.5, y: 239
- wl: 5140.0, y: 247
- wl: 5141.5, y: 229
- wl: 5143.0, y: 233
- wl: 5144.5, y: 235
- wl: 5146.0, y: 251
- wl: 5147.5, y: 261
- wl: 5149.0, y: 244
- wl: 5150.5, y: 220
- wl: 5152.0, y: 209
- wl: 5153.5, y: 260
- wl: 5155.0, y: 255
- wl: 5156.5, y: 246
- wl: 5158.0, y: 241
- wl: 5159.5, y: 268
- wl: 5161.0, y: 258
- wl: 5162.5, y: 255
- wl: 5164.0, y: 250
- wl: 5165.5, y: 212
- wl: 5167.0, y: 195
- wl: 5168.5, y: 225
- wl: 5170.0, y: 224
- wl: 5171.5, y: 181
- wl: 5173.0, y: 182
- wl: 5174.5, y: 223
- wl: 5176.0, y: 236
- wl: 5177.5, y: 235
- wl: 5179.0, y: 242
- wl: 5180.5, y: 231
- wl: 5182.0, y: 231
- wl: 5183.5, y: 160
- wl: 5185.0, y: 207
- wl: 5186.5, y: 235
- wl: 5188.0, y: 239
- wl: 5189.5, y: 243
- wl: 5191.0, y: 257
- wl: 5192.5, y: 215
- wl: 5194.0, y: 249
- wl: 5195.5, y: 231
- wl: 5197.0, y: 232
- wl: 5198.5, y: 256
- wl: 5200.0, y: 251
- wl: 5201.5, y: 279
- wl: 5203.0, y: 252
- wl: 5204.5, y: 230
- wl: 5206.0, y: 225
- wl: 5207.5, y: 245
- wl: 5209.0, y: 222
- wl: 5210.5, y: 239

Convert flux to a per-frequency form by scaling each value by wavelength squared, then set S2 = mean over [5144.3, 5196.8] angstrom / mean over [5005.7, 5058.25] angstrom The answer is 1.0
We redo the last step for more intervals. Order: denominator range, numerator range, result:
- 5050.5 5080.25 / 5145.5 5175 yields 0.93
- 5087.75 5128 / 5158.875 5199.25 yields 0.92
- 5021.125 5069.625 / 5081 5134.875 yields 1.01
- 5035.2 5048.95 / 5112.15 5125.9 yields 1.06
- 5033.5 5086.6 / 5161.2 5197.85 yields 0.92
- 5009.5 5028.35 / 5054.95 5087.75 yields 1.07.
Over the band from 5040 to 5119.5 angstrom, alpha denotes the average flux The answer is 256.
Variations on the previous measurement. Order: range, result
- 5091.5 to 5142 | 251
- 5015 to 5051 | 250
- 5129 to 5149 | 243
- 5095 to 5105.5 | 248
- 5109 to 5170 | 245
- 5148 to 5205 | 233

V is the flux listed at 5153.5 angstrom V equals 260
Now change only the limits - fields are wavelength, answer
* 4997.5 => 269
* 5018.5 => 222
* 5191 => 257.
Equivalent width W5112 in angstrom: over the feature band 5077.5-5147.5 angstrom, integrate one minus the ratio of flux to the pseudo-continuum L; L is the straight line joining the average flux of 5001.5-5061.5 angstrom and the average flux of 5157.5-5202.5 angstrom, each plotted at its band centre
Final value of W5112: -2.74 angstrom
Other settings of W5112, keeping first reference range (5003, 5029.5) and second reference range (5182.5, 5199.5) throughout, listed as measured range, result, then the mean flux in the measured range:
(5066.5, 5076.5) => -0.6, 257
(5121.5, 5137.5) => -0.8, 248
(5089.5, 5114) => -1.4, 252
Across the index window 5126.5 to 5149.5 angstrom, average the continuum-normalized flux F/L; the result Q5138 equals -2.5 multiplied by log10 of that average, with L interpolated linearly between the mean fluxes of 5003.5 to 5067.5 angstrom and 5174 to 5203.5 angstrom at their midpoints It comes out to -0.01 mag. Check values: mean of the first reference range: 253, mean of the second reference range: 235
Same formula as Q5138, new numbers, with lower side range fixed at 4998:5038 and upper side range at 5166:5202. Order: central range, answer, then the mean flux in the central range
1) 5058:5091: -0.061 mag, 255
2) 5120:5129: -0.073 mag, 251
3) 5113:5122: -0.107 mag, 260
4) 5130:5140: -0.053 mag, 245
